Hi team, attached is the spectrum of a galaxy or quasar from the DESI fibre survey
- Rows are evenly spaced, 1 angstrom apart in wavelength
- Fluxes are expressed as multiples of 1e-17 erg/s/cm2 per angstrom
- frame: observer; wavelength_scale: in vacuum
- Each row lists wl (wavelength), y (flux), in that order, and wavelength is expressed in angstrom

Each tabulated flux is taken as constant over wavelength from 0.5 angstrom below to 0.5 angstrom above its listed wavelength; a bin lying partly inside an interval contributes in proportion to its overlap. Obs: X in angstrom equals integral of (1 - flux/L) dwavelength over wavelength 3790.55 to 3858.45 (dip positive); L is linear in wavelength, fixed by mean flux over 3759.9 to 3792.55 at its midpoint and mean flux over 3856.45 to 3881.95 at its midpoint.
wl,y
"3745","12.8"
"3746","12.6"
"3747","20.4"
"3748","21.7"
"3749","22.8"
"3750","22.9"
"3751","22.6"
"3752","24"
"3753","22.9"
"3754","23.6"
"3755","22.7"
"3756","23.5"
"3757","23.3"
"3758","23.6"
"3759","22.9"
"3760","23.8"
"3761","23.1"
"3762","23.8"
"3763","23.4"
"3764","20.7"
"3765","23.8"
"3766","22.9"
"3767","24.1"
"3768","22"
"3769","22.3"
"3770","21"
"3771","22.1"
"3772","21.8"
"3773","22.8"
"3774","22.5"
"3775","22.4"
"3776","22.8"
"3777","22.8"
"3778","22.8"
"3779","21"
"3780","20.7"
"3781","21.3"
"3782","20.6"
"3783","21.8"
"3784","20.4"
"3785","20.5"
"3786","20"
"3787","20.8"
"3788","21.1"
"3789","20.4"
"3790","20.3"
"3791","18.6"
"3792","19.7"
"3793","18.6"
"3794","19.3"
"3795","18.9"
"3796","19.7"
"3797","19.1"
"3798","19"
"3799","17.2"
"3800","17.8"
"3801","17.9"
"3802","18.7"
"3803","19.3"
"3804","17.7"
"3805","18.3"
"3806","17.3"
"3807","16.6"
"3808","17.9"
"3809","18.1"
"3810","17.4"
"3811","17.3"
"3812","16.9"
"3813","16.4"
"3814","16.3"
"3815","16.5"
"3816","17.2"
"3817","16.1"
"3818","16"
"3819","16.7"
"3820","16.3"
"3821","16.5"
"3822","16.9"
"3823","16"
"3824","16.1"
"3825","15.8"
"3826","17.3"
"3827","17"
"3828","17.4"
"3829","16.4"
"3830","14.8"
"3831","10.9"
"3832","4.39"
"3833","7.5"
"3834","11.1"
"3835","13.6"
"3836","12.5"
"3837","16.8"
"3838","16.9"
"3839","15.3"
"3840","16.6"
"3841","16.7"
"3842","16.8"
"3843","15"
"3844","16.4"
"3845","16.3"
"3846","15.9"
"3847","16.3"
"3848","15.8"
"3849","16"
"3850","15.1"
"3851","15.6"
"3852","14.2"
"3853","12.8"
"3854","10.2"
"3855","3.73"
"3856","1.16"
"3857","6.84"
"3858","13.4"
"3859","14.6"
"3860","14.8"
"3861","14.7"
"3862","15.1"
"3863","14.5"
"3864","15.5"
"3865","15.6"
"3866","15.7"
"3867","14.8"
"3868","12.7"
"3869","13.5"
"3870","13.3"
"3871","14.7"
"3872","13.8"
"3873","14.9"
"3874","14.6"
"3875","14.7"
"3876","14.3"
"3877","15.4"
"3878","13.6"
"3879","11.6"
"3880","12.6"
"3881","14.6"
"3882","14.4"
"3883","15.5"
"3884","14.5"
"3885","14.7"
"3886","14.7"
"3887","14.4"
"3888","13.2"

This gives 8.4 angstrom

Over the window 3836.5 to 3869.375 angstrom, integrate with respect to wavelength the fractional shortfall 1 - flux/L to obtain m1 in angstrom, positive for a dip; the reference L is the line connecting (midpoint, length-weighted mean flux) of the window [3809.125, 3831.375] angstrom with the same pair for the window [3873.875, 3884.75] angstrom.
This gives 2.3 angstrom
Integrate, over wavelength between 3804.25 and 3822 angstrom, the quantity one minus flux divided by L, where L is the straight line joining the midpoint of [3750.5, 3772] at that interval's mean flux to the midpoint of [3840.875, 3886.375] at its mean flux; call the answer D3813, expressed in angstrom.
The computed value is 1.4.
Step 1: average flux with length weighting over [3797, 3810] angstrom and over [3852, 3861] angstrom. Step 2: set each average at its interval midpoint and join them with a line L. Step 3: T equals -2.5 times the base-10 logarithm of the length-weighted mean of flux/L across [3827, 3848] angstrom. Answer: -0.13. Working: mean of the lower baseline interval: 18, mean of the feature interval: 14.5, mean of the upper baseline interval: 10.2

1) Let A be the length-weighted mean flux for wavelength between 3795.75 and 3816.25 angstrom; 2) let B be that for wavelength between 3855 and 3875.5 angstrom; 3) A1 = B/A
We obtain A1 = 0.7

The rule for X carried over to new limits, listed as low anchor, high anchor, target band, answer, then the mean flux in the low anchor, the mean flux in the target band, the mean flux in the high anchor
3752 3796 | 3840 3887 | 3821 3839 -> 2.8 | 21.8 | 14.3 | 14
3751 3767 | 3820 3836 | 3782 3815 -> -1.3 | 23.2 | 18.7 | 14.1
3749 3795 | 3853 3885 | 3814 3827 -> 0.8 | 21.9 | 16.5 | 13.2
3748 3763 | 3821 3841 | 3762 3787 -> -1.1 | 23.2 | 22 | 14.5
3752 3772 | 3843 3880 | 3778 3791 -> 0.1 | 22.9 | 20.7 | 13.7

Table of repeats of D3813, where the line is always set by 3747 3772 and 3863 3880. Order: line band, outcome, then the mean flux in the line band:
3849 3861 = 3.13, 11.5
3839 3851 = 0.18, 16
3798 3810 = 0.93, 17.9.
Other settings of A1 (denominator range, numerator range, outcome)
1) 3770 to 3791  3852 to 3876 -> 0.60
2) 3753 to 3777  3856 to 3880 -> 0.60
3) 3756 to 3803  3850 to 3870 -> 0.60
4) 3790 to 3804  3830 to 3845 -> 0.73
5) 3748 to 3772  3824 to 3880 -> 0.61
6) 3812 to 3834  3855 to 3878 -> 0.88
